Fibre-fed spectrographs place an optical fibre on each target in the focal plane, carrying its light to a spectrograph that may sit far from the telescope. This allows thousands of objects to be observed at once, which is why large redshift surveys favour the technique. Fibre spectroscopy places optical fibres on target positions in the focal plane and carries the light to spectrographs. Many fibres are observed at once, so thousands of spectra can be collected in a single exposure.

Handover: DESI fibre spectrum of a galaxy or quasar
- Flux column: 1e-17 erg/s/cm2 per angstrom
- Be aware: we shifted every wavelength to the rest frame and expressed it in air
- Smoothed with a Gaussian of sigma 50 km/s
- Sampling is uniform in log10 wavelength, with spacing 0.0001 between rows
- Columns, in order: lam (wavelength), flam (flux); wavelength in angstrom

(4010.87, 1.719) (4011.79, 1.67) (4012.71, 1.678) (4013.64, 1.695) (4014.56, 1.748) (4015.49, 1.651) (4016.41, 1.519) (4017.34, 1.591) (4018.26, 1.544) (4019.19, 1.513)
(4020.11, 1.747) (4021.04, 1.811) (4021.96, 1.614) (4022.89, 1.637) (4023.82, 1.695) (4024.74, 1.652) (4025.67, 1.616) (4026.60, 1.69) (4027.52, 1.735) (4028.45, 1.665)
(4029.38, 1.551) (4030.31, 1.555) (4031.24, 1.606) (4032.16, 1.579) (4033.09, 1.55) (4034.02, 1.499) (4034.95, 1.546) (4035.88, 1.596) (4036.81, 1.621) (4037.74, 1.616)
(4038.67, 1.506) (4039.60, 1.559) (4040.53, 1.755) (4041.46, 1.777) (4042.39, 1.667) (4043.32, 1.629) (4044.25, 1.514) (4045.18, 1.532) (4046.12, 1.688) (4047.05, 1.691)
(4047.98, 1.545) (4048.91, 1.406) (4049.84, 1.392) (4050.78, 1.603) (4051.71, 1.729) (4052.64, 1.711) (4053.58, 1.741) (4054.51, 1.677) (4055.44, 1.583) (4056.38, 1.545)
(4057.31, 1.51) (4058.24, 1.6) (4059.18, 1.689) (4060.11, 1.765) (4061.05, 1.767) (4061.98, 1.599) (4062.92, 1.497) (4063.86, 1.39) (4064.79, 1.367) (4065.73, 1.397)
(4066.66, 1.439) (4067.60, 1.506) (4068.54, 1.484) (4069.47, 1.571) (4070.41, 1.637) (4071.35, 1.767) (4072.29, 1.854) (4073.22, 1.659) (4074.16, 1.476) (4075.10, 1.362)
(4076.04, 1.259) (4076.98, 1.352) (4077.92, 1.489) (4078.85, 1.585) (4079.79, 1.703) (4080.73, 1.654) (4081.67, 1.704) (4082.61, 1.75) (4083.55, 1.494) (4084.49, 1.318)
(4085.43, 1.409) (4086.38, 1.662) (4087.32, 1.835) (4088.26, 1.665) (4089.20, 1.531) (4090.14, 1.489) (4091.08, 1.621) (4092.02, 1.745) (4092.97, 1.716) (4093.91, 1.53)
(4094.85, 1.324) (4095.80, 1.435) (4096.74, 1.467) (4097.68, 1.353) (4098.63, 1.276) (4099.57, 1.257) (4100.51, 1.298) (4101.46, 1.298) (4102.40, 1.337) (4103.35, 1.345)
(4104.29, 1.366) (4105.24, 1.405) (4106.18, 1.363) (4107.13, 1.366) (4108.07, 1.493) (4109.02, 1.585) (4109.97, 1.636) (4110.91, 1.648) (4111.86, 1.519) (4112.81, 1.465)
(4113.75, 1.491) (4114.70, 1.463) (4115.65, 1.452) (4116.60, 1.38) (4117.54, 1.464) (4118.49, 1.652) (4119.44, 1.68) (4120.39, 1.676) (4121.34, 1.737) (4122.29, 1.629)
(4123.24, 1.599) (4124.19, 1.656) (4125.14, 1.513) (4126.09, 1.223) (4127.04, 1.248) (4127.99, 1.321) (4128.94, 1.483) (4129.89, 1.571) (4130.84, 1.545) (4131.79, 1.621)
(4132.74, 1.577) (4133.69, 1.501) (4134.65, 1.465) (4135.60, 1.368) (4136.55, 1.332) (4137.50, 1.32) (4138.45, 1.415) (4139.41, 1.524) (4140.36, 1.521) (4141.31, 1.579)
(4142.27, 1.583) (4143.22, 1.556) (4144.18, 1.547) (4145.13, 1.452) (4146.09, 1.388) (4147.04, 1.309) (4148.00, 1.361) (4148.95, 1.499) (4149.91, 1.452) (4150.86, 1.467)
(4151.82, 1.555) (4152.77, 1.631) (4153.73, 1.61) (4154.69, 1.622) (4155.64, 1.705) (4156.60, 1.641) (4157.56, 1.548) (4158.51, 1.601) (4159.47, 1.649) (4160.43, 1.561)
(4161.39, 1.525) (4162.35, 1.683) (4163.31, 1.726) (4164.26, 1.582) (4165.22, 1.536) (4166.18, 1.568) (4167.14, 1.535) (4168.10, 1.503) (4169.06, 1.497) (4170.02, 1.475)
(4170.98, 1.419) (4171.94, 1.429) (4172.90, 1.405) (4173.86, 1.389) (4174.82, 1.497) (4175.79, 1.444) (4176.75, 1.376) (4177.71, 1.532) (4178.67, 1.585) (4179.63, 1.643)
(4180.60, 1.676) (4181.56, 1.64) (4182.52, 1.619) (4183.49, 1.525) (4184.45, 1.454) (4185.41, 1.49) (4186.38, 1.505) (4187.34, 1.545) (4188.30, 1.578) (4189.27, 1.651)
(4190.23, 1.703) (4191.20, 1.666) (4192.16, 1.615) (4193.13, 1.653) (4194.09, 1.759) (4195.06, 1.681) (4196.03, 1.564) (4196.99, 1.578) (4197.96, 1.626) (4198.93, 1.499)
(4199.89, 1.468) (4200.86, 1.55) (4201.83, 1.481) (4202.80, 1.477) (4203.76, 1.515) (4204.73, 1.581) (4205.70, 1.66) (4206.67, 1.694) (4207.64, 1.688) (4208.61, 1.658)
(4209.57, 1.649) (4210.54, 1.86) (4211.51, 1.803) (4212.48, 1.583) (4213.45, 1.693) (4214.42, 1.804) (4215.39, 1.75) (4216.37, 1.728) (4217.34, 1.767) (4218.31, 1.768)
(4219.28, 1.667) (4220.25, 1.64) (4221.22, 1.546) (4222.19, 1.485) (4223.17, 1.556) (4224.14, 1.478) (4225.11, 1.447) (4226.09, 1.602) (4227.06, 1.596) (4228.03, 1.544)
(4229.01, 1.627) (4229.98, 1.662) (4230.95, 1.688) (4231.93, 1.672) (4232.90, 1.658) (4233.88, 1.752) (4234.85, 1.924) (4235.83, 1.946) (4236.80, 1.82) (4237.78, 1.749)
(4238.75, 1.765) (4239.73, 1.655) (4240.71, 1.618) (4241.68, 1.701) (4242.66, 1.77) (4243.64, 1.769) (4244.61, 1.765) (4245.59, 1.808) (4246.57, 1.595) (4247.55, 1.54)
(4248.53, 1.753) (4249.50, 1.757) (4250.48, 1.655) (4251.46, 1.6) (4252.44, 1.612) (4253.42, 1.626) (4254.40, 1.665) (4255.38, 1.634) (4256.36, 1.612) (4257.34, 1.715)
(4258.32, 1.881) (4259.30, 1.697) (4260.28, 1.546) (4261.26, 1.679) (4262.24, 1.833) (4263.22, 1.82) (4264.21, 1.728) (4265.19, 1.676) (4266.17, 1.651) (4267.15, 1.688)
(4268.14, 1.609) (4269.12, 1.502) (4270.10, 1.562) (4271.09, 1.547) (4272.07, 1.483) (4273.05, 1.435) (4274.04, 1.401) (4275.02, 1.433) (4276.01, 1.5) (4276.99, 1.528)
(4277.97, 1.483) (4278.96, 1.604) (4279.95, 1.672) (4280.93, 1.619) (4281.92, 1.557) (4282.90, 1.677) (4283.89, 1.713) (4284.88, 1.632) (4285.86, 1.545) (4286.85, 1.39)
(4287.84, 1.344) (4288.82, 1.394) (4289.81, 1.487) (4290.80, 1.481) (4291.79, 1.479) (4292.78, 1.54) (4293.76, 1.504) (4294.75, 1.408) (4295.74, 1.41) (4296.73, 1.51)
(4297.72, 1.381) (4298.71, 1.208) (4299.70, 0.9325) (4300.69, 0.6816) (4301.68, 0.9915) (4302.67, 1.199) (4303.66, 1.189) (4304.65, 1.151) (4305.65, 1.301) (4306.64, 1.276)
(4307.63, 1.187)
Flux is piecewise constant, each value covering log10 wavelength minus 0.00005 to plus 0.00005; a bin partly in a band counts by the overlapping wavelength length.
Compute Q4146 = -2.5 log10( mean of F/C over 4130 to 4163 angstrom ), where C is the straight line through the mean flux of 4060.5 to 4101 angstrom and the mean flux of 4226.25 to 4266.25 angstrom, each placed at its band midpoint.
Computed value 0.05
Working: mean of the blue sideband 1.53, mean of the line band 1.52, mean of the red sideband 1.7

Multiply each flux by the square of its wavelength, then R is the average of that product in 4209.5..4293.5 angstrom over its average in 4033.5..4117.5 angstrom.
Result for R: 1.16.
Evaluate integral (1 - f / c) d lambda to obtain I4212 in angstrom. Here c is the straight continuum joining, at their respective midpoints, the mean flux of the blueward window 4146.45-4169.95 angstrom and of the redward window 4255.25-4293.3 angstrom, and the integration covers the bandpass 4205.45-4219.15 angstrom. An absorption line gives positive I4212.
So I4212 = -1.3 angstrom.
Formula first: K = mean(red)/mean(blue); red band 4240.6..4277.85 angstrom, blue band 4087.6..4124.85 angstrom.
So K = 1.1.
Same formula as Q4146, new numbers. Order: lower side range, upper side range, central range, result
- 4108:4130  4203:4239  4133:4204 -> 0.042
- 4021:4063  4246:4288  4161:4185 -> 0.058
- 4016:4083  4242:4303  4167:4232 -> -0.019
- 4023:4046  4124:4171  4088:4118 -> 0.066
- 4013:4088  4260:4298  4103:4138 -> 0.064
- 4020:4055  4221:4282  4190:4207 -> 0.029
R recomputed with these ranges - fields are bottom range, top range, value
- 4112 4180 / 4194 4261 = 1.14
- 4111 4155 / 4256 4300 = 1.10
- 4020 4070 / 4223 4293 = 1.13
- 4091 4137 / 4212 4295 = 1.18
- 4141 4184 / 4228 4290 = 1.12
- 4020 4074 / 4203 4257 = 1.14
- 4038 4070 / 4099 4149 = 0.96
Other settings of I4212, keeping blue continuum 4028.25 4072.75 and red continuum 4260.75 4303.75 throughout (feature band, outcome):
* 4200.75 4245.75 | -4.9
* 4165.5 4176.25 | 0.5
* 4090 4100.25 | 0.7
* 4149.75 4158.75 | -0.3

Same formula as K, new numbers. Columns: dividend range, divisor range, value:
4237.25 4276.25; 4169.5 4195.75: 1.06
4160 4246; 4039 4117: 1.05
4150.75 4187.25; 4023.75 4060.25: 0.96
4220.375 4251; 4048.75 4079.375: 1.07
